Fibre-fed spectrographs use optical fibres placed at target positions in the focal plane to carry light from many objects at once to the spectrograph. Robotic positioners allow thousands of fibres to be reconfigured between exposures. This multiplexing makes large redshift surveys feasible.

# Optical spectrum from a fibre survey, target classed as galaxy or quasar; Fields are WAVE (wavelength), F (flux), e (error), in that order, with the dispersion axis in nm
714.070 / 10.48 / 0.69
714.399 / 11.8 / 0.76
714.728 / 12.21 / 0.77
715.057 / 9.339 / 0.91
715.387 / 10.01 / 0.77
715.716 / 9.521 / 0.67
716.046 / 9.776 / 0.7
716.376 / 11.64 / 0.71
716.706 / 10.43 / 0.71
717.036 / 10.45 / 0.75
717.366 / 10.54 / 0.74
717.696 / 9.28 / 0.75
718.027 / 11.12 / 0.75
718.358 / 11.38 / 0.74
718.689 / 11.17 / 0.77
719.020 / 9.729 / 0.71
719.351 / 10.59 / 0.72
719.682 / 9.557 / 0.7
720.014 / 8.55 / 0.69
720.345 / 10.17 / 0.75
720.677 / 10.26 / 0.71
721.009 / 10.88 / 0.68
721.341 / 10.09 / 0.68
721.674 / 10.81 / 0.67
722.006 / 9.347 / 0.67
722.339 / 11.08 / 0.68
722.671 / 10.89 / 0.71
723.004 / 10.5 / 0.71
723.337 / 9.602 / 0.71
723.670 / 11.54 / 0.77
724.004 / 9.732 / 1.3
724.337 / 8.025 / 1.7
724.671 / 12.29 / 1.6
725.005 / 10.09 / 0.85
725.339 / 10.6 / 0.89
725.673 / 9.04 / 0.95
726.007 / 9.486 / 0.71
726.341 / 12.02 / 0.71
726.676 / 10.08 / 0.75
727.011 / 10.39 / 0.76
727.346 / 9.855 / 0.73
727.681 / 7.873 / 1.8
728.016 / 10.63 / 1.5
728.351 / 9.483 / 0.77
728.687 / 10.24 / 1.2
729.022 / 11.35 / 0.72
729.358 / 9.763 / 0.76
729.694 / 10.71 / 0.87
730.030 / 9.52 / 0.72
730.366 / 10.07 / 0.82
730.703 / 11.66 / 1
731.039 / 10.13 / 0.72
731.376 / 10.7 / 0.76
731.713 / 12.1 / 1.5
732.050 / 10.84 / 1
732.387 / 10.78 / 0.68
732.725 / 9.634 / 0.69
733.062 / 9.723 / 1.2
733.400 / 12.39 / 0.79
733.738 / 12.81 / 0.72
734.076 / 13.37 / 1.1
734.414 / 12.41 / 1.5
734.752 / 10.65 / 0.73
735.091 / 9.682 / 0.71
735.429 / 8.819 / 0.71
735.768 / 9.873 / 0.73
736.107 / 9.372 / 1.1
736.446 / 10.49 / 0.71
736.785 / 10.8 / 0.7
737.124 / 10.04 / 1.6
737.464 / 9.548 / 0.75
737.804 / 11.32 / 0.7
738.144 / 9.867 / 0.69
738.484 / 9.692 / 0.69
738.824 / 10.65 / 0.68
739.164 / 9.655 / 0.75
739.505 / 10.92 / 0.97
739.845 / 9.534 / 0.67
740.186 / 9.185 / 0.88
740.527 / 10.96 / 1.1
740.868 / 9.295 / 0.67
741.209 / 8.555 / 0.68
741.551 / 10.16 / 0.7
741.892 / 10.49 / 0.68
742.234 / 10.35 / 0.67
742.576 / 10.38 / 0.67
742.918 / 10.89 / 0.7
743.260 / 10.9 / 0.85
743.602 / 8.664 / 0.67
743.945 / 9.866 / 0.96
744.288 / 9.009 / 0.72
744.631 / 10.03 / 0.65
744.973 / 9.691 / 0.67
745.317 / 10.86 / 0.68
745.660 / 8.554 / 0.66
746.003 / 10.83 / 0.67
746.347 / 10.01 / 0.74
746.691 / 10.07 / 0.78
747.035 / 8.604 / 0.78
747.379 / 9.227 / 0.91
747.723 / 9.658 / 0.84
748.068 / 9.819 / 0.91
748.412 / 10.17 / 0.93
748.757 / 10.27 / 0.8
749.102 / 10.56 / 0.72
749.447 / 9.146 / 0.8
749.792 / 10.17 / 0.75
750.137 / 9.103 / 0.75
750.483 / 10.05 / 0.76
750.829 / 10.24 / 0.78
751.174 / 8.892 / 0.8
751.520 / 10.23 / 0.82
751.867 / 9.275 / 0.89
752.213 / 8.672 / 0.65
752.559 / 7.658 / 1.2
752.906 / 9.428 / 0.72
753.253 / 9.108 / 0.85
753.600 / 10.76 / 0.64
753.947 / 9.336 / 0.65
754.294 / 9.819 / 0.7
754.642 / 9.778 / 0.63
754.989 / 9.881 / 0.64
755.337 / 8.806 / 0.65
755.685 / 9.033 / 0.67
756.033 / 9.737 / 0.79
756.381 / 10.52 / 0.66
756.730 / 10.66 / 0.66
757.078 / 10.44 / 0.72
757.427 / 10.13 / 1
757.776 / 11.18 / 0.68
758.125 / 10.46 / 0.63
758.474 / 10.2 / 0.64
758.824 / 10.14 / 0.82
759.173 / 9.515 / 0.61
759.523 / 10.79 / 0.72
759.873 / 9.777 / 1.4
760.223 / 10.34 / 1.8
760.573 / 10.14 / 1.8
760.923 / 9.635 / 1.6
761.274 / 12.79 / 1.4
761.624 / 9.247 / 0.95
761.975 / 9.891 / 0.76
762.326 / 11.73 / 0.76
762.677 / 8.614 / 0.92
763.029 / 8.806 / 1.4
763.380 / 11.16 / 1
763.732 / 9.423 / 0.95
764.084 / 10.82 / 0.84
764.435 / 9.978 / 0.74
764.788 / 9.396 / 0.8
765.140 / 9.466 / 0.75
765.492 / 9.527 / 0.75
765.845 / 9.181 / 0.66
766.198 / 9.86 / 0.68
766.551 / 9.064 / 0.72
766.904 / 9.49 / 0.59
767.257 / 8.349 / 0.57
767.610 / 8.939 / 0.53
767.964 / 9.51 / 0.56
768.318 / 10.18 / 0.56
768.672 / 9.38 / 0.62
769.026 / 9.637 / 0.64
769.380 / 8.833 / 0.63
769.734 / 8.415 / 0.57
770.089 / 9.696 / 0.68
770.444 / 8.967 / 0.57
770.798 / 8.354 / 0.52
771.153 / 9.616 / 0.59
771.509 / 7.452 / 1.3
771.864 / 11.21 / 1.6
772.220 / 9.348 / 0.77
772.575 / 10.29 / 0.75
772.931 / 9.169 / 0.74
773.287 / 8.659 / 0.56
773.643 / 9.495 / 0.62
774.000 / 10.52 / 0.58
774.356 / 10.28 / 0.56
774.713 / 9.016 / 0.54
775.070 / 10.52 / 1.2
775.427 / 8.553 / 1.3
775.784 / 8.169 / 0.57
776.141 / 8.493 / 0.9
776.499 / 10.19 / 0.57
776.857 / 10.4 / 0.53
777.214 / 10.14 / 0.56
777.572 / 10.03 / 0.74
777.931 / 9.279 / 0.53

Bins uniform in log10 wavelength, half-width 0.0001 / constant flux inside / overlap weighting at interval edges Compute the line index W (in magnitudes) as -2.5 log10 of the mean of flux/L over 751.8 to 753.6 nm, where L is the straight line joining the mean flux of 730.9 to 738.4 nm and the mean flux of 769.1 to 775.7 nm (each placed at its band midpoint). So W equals 0.12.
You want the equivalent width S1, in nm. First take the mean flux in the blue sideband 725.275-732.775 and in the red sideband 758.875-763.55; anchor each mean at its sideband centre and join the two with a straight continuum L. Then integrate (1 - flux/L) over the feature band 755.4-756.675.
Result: 0.06 nm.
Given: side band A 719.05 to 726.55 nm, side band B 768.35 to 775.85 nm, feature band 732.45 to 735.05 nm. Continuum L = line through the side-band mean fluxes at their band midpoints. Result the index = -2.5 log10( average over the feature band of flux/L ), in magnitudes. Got -0.14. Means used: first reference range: 10.2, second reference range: 9.35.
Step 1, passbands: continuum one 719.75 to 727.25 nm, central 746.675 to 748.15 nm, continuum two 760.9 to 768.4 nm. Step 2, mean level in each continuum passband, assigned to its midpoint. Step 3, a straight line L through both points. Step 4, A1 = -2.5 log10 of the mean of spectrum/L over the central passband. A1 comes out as 0.06 mag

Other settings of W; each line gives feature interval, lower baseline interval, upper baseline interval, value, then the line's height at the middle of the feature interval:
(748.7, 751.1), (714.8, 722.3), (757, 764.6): 0.04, 10.2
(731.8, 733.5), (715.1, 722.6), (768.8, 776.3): -0.07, 10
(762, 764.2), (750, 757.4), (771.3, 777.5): -0.05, 9.57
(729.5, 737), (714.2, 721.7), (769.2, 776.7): -0.07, 10.1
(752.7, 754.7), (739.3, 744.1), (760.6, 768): 0.02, 9.88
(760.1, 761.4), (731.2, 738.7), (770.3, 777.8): -0.08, 9.88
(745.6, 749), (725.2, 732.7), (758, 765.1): 0.05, 10.2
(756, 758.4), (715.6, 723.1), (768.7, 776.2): -0.10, 9.59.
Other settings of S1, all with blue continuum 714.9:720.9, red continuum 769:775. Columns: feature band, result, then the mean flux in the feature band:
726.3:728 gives 0.02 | 9.94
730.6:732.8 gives -0.19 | 10.9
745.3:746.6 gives -0.03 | 9.97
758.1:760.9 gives -0.17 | 10.1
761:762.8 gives -0.18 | 10.5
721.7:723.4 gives -0.04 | 10.4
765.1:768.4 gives 0.04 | 9.33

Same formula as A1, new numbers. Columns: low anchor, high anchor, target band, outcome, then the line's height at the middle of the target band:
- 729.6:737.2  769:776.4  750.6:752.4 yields 0.07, 10.1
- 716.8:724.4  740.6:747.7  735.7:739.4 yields -0.02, 9.95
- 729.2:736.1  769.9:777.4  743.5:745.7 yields 0.08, 10.4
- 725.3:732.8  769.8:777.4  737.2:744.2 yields 0.01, 10.1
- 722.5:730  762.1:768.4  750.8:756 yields 0.05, 9.8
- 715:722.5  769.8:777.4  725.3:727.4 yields -0.01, 10.1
